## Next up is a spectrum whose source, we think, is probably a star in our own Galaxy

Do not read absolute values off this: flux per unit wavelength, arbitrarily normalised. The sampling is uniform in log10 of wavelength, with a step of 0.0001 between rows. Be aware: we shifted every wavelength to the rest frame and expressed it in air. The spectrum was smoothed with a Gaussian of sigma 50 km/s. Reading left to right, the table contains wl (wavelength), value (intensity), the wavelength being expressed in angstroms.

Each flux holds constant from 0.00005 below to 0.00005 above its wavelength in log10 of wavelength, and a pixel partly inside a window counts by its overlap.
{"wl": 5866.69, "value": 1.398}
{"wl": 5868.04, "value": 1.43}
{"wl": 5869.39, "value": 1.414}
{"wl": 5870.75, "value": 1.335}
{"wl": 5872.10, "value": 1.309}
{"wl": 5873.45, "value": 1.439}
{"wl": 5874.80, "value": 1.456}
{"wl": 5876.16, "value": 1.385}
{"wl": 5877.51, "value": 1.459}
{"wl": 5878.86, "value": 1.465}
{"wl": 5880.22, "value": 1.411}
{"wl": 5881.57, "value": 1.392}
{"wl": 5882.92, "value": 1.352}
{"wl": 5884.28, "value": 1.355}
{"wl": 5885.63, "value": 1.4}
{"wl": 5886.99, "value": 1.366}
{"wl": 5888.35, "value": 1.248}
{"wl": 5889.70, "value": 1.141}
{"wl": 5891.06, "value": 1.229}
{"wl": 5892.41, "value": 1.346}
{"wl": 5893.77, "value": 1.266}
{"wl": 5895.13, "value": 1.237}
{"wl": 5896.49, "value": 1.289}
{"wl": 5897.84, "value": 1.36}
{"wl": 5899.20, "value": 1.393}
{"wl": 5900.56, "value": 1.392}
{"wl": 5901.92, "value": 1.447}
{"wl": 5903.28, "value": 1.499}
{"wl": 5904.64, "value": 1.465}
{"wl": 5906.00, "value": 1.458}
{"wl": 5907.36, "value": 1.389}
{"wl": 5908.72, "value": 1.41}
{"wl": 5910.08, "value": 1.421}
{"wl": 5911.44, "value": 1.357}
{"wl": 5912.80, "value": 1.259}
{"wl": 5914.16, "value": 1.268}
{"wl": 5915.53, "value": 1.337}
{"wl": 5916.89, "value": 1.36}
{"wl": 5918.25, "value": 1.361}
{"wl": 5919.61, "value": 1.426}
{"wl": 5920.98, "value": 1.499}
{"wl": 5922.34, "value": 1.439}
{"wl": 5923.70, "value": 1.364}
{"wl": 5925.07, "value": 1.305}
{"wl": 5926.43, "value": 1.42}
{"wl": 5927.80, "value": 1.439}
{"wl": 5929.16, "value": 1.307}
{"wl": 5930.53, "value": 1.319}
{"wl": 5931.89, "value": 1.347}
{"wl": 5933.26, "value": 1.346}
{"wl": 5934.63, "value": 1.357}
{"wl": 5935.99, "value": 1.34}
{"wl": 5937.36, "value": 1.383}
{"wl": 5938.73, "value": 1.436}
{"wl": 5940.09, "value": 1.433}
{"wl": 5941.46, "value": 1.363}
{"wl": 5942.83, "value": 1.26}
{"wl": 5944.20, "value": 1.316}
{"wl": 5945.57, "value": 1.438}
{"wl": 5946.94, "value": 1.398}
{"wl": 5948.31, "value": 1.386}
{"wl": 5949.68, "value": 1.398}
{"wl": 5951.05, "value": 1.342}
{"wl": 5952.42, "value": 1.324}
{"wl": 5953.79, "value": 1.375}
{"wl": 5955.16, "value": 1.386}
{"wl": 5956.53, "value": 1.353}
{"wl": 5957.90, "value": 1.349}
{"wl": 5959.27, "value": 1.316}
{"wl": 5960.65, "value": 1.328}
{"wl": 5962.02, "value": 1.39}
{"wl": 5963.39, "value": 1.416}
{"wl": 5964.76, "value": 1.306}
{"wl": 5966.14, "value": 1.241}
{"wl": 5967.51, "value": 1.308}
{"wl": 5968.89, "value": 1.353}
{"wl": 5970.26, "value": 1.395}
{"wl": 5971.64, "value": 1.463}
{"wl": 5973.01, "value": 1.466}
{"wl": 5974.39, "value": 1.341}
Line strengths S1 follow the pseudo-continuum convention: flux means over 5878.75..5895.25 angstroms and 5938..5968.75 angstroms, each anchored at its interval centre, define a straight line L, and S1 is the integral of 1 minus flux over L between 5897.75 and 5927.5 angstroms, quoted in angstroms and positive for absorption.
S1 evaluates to -1.3 angstroms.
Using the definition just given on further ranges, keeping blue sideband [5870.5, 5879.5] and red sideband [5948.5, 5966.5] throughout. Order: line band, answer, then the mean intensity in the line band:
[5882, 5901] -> 1.2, 1.31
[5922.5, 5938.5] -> 0.1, 1.36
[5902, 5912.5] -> -0.3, 1.42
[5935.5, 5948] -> -0.1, 1.37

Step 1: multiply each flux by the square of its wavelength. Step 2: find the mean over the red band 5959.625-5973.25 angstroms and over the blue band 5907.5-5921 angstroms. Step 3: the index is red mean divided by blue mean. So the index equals 1.0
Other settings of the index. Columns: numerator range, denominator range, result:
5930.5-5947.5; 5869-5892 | 1.02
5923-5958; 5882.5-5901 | 1.06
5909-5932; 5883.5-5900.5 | 1.06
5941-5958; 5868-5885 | 1.00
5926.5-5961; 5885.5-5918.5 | 1.03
